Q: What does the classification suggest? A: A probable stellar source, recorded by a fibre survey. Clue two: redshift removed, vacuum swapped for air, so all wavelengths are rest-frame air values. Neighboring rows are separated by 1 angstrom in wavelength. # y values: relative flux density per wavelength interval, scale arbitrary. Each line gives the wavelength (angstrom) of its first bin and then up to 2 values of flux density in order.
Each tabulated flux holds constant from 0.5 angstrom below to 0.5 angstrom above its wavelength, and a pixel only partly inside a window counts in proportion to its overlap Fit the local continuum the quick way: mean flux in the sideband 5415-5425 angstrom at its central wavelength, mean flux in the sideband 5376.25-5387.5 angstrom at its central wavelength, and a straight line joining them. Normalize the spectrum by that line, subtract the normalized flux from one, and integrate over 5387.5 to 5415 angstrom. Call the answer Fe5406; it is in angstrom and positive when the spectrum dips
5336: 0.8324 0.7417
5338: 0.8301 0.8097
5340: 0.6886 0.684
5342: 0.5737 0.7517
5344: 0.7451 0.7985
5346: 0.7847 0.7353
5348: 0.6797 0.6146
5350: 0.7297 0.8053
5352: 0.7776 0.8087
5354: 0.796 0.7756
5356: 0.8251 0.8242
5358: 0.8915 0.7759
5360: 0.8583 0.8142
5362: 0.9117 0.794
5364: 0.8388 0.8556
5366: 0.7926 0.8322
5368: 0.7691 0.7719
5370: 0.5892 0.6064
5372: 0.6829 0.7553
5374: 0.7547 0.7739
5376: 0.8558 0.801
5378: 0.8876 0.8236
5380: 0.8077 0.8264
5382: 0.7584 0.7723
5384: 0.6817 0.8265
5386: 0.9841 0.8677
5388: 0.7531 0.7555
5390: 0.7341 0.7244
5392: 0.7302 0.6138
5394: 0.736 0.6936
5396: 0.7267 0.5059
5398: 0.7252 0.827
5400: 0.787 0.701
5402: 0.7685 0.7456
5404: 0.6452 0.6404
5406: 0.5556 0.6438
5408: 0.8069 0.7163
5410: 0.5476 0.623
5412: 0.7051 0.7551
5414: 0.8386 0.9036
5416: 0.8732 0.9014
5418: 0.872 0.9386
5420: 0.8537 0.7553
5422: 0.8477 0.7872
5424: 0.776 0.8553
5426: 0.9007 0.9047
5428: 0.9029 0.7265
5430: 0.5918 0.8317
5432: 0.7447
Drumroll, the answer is 4.2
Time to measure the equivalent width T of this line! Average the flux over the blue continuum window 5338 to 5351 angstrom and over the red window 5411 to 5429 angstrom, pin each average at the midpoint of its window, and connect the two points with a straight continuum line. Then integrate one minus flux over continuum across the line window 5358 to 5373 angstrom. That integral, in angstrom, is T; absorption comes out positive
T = -0.53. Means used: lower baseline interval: 0.724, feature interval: 0.781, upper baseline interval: 0.836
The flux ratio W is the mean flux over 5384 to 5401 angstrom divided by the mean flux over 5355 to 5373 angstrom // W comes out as 0.95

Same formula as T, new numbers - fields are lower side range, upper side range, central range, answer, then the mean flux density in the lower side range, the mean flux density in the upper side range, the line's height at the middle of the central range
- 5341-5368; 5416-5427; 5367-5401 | 2.4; 0.782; 0.852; 0.813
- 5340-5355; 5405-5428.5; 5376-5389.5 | -0.9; 0.734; 0.791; 0.763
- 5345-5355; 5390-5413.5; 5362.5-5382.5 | -1.4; 0.752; 0.693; 0.726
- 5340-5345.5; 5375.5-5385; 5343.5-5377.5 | -1.1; 0.709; 0.803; 0.753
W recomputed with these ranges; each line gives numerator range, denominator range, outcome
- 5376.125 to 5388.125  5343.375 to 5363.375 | 1.04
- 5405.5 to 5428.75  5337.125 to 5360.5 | 1.04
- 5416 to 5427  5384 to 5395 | 1.11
